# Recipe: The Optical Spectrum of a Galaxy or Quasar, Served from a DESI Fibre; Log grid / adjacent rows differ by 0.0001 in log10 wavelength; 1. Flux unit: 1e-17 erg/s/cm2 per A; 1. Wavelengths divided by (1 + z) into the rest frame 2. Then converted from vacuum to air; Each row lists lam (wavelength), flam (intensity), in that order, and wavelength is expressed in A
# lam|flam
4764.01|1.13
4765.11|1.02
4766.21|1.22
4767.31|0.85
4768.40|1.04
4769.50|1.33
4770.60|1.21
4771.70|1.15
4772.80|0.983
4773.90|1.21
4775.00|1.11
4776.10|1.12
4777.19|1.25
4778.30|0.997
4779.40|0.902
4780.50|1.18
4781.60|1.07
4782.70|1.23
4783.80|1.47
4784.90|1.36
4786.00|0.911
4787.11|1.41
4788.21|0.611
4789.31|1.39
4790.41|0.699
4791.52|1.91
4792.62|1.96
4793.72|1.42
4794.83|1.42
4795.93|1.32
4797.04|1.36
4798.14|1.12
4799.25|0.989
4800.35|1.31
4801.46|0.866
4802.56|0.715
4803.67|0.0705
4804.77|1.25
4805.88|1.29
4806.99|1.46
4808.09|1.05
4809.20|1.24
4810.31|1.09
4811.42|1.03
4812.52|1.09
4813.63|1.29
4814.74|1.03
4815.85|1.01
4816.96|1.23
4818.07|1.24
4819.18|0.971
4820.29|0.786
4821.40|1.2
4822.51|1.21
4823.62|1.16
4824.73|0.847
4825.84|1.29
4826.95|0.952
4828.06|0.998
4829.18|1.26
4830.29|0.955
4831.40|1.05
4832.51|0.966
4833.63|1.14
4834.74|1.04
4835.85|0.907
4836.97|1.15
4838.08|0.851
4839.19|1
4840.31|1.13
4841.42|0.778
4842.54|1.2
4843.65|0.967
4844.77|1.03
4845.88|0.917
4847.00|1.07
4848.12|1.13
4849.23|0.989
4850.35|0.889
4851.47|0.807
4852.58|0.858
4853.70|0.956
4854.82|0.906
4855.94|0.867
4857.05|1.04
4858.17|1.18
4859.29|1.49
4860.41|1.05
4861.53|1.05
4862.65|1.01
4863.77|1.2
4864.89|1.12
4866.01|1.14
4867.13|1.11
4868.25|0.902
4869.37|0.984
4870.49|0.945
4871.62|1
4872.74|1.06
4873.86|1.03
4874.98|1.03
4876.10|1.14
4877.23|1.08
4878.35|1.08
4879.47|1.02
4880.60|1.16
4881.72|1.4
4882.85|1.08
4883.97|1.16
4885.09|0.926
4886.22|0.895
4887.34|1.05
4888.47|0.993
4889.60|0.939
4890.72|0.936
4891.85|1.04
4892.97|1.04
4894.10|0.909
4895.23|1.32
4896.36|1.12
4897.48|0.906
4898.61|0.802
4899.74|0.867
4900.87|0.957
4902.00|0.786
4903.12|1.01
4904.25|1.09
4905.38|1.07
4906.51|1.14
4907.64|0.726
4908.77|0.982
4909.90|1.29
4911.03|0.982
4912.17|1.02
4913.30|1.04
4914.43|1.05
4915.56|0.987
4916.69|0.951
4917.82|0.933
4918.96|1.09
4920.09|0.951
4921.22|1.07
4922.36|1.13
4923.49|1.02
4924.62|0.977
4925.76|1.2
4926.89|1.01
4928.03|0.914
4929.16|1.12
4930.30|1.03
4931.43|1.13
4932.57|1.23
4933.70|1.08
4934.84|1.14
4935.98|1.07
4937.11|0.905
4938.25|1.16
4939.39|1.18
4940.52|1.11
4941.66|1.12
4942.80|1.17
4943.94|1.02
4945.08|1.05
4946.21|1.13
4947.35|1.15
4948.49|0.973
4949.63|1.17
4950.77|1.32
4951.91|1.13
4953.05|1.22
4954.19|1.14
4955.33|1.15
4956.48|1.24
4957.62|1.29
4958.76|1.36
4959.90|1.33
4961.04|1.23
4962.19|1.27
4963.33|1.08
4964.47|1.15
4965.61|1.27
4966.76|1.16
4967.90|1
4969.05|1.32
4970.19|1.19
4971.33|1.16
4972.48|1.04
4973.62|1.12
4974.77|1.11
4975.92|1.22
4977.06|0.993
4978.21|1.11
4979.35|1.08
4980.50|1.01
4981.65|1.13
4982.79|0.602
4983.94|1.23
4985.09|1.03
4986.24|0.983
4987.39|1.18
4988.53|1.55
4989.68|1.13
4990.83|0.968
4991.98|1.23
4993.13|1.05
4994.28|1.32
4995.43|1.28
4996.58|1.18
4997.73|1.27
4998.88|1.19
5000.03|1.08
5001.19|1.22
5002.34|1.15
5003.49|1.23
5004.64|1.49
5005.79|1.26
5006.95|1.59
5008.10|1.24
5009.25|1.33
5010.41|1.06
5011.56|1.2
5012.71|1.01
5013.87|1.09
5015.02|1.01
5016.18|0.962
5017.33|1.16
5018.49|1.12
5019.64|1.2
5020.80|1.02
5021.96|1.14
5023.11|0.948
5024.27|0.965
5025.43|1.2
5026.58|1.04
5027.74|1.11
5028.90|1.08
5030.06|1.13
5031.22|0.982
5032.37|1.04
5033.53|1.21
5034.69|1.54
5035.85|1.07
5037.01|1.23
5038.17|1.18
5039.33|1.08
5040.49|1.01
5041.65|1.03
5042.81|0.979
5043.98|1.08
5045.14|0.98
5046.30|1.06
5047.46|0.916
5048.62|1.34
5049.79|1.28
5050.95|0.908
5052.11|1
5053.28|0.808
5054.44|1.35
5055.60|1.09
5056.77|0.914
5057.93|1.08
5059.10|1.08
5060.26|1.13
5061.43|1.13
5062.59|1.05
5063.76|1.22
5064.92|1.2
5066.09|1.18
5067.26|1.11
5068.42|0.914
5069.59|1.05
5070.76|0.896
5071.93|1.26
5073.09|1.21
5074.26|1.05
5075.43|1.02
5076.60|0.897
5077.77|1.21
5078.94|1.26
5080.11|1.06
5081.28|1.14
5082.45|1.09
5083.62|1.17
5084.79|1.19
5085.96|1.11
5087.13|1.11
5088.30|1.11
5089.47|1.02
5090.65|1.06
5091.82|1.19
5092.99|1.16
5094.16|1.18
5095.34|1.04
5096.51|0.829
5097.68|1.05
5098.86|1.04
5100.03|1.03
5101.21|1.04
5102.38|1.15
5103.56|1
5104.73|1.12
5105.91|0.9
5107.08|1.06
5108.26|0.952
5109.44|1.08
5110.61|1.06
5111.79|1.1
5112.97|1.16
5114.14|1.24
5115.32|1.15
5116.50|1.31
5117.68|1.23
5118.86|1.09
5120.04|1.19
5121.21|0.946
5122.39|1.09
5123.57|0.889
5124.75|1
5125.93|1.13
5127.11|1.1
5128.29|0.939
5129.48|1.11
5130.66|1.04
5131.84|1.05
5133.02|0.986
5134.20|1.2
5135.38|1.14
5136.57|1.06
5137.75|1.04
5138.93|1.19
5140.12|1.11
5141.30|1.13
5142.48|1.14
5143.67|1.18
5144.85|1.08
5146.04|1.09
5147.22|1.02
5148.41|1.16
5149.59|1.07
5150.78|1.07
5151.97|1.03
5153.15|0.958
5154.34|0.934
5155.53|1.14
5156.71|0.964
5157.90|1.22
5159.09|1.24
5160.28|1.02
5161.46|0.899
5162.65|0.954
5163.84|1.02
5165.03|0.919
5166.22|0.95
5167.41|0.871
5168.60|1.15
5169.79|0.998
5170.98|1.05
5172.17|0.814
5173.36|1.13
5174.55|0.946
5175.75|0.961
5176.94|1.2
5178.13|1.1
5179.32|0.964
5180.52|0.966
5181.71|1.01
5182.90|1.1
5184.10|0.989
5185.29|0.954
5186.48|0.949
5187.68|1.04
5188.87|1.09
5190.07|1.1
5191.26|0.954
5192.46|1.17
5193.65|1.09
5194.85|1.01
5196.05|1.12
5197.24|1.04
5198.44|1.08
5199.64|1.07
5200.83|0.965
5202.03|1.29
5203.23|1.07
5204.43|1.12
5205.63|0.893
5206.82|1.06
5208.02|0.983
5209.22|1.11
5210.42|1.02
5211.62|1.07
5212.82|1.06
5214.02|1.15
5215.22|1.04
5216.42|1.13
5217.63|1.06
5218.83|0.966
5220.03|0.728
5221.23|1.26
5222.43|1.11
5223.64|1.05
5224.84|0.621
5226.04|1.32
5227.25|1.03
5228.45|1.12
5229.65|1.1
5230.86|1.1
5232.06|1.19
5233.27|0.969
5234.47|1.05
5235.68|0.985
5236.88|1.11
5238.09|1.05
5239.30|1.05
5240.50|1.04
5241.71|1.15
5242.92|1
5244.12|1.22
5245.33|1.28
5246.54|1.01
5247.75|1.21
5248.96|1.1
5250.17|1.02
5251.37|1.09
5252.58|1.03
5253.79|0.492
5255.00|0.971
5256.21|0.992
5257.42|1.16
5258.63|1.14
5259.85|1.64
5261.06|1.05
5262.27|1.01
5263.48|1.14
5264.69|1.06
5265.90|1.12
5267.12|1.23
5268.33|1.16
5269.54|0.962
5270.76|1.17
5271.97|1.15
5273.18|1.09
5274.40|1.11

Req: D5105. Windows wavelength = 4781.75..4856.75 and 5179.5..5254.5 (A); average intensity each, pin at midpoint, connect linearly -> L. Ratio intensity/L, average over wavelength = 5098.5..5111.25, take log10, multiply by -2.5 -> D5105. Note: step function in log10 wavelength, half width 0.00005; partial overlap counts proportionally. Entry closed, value 0.02 mag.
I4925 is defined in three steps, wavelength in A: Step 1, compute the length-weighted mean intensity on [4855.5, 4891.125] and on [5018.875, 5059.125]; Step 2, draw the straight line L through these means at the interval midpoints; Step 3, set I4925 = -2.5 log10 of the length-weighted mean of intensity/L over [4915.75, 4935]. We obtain 0.019 mag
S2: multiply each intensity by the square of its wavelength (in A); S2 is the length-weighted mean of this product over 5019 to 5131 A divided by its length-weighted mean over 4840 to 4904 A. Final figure 1.15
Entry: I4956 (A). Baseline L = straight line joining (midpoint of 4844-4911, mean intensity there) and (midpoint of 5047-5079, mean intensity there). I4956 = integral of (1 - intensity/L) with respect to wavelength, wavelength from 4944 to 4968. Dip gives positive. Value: -2.91 A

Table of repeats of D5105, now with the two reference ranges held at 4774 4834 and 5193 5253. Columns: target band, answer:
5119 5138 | 0.03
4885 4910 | 0.14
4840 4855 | 0.16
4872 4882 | 0.02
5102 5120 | -0.02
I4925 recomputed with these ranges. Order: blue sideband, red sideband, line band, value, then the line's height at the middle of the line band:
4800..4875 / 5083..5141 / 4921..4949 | -0.03 mag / 1.06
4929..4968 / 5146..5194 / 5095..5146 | -0.02 mag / 1.06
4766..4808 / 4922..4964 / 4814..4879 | 0.11 mag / 1.15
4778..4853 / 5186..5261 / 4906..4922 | 0.08 mag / 1.09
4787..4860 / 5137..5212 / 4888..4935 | 0.06 mag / 1.08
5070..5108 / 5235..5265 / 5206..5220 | 0.04 mag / 1.08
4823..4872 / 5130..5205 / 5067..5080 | -0.03 mag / 1.05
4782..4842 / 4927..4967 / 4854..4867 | 0.04 mag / 1.13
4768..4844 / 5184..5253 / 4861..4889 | 0.05 mag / 1.11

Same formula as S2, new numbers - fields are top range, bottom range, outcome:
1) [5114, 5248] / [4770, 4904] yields 1.13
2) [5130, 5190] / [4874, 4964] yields 1.07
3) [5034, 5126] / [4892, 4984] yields 1.06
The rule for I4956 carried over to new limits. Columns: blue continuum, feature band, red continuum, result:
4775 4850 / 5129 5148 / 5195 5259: -0.5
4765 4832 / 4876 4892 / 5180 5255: 0.8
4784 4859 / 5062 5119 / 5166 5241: -2.2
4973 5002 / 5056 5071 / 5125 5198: 0.2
